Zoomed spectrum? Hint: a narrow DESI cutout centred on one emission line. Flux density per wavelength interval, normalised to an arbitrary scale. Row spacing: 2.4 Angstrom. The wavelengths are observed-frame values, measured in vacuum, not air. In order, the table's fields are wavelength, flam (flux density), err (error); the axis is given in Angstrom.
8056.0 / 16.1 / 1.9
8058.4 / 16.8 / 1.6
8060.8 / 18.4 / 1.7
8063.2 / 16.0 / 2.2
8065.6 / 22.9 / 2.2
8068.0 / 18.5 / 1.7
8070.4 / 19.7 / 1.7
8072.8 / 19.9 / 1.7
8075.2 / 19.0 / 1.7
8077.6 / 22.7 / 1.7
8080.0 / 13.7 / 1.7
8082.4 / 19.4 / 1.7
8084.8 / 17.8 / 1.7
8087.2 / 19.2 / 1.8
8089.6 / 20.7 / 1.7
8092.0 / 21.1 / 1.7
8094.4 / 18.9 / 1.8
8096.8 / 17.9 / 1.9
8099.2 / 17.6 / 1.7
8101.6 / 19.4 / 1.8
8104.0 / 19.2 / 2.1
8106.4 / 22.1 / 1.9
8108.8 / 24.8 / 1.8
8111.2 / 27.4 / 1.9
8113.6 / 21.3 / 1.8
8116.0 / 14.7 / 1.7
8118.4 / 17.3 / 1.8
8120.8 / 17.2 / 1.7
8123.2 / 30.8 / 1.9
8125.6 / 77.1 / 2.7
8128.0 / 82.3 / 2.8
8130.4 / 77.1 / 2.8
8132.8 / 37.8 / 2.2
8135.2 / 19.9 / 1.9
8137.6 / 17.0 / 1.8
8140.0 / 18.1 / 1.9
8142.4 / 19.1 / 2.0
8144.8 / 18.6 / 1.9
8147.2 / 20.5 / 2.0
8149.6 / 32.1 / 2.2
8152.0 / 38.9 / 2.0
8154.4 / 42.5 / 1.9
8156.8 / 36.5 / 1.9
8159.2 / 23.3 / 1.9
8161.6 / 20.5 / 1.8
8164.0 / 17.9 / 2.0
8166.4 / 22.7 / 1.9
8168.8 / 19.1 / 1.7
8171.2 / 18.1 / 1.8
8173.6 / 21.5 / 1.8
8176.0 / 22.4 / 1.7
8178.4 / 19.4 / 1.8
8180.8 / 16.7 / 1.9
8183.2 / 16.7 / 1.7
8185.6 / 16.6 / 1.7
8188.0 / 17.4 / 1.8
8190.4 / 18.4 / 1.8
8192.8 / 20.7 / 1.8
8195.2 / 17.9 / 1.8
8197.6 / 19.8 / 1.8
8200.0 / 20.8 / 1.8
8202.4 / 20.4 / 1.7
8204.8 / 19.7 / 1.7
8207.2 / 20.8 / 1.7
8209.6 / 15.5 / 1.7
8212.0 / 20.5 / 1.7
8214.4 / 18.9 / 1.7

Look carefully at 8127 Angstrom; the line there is H-alpha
